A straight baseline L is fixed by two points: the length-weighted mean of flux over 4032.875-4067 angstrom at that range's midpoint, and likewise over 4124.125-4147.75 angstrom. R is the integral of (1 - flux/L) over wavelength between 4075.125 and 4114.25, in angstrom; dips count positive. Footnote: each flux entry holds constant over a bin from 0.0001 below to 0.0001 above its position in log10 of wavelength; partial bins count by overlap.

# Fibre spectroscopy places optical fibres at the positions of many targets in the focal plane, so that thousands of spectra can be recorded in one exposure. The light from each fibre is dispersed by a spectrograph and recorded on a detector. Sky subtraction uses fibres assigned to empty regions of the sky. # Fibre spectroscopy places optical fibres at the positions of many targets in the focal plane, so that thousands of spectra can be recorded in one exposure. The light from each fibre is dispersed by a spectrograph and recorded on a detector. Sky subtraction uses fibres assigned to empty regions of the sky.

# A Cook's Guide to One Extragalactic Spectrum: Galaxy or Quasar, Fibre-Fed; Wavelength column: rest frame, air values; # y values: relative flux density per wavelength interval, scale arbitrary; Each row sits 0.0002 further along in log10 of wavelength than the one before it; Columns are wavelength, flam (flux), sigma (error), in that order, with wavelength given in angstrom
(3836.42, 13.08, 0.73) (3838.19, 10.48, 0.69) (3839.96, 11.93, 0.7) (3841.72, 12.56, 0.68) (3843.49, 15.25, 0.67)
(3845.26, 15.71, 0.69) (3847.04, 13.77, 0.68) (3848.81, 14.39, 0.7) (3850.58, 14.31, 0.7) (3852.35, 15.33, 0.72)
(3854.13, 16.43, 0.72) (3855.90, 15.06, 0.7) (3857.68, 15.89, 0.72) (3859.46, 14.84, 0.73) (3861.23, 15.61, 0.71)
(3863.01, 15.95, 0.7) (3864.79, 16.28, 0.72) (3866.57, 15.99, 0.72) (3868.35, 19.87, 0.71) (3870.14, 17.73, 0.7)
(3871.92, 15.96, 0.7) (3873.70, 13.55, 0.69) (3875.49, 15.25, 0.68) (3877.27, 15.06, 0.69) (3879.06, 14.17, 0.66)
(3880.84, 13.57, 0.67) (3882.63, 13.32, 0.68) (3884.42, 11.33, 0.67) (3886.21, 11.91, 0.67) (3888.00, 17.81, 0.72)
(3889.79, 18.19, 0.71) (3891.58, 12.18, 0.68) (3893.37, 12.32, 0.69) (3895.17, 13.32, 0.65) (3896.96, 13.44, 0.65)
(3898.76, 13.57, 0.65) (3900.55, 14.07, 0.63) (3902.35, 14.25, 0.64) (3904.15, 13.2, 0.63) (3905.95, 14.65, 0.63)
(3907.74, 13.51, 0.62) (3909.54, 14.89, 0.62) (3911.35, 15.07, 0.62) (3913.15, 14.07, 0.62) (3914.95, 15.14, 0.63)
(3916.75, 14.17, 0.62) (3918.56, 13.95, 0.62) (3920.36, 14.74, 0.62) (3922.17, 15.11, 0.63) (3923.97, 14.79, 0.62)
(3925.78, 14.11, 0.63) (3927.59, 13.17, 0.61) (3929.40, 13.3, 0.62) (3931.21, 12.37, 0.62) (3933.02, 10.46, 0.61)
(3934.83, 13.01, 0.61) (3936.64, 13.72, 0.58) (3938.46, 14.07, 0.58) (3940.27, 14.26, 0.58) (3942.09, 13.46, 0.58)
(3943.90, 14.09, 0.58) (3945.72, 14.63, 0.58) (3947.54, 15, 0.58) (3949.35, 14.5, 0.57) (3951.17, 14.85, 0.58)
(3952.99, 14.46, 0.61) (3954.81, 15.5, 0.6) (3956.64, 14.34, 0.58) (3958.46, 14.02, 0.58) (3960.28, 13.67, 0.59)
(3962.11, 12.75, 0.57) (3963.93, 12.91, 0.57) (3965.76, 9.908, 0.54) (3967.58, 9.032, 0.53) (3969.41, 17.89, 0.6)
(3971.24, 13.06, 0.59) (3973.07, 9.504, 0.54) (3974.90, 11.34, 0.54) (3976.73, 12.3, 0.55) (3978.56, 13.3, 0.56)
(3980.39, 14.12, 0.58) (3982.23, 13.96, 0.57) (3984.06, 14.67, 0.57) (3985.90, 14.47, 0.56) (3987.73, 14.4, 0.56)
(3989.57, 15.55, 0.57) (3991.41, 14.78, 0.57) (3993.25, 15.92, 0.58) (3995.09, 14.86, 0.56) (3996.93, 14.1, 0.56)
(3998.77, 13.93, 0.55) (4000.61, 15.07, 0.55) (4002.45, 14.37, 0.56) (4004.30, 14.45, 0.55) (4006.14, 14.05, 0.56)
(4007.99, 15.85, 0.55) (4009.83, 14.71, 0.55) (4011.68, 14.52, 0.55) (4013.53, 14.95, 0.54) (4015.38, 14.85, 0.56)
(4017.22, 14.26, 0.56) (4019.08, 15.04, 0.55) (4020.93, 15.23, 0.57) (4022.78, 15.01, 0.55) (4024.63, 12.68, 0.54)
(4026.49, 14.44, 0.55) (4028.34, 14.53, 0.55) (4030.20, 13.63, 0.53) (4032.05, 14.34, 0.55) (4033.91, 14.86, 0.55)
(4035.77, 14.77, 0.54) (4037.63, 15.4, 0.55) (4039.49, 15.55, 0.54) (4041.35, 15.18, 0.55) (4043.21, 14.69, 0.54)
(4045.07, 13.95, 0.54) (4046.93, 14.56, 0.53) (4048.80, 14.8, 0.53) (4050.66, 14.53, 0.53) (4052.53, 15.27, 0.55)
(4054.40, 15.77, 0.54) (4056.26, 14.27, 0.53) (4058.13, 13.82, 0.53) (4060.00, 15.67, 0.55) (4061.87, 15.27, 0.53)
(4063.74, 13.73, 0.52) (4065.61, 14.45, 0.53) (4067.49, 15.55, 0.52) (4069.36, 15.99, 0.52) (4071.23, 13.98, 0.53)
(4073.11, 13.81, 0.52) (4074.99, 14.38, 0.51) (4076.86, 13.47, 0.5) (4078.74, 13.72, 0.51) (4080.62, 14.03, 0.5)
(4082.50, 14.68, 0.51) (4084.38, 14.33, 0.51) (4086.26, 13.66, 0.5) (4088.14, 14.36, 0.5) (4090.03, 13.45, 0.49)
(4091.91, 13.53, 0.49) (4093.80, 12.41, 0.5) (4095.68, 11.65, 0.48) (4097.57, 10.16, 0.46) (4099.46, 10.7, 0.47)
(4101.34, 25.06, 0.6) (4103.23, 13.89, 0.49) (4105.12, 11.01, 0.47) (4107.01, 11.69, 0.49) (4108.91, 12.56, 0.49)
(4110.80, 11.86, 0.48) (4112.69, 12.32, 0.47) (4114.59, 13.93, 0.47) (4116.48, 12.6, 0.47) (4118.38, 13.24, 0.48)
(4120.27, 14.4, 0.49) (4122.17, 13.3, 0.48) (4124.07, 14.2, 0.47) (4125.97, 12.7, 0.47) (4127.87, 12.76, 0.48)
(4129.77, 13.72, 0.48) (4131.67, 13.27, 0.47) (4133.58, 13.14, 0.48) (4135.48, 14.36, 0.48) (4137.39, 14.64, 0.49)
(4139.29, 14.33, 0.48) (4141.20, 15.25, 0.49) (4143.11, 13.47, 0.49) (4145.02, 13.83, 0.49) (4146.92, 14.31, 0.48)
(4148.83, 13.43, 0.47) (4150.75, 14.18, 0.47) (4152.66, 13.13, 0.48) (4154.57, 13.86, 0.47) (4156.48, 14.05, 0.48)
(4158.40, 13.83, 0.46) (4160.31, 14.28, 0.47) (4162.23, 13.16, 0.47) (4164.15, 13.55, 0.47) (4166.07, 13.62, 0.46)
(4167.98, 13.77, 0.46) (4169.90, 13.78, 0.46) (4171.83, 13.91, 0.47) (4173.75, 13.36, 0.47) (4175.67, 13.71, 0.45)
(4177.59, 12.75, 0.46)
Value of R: 2.33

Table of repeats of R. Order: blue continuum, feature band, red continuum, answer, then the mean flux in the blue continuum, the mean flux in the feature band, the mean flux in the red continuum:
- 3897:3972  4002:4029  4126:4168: -1.5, 13.8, 14.6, 13.8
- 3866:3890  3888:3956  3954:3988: 0.6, 15.2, 14.1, 13.2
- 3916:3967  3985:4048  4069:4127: -4.7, 13.7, 14.7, 13.6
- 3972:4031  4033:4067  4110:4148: -2.0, 14.2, 14.8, 13.6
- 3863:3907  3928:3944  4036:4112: 1.5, 14.6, 13.1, 14.2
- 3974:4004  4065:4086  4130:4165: -0.5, 14.2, 14.4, 13.9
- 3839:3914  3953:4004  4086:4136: 1.3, 14.7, 13.7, 13.3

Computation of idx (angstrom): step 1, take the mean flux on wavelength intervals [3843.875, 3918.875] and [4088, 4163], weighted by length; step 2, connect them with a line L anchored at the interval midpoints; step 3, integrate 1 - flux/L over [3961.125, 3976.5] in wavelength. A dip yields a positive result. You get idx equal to 2.4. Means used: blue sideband 14.7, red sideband 13.5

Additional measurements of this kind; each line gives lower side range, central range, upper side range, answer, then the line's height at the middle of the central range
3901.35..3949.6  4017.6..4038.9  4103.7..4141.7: -1.5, 13.6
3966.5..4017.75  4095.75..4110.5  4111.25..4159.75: 0.4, 13.8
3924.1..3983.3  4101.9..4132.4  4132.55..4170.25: 1.5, 13.8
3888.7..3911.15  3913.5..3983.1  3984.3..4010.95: 4.0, 14.4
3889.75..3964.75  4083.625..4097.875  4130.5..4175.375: 0.8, 13.9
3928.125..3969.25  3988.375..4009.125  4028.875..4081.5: -1.2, 14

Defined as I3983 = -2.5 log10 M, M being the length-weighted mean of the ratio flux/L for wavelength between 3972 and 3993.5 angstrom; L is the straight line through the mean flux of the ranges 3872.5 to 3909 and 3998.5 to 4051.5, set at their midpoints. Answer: 0.06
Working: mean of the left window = 14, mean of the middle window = 13.6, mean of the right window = 14.6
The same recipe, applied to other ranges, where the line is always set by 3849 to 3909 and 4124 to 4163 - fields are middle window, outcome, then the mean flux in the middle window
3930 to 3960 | 0.047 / 13.9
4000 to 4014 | -0.032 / 14.7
